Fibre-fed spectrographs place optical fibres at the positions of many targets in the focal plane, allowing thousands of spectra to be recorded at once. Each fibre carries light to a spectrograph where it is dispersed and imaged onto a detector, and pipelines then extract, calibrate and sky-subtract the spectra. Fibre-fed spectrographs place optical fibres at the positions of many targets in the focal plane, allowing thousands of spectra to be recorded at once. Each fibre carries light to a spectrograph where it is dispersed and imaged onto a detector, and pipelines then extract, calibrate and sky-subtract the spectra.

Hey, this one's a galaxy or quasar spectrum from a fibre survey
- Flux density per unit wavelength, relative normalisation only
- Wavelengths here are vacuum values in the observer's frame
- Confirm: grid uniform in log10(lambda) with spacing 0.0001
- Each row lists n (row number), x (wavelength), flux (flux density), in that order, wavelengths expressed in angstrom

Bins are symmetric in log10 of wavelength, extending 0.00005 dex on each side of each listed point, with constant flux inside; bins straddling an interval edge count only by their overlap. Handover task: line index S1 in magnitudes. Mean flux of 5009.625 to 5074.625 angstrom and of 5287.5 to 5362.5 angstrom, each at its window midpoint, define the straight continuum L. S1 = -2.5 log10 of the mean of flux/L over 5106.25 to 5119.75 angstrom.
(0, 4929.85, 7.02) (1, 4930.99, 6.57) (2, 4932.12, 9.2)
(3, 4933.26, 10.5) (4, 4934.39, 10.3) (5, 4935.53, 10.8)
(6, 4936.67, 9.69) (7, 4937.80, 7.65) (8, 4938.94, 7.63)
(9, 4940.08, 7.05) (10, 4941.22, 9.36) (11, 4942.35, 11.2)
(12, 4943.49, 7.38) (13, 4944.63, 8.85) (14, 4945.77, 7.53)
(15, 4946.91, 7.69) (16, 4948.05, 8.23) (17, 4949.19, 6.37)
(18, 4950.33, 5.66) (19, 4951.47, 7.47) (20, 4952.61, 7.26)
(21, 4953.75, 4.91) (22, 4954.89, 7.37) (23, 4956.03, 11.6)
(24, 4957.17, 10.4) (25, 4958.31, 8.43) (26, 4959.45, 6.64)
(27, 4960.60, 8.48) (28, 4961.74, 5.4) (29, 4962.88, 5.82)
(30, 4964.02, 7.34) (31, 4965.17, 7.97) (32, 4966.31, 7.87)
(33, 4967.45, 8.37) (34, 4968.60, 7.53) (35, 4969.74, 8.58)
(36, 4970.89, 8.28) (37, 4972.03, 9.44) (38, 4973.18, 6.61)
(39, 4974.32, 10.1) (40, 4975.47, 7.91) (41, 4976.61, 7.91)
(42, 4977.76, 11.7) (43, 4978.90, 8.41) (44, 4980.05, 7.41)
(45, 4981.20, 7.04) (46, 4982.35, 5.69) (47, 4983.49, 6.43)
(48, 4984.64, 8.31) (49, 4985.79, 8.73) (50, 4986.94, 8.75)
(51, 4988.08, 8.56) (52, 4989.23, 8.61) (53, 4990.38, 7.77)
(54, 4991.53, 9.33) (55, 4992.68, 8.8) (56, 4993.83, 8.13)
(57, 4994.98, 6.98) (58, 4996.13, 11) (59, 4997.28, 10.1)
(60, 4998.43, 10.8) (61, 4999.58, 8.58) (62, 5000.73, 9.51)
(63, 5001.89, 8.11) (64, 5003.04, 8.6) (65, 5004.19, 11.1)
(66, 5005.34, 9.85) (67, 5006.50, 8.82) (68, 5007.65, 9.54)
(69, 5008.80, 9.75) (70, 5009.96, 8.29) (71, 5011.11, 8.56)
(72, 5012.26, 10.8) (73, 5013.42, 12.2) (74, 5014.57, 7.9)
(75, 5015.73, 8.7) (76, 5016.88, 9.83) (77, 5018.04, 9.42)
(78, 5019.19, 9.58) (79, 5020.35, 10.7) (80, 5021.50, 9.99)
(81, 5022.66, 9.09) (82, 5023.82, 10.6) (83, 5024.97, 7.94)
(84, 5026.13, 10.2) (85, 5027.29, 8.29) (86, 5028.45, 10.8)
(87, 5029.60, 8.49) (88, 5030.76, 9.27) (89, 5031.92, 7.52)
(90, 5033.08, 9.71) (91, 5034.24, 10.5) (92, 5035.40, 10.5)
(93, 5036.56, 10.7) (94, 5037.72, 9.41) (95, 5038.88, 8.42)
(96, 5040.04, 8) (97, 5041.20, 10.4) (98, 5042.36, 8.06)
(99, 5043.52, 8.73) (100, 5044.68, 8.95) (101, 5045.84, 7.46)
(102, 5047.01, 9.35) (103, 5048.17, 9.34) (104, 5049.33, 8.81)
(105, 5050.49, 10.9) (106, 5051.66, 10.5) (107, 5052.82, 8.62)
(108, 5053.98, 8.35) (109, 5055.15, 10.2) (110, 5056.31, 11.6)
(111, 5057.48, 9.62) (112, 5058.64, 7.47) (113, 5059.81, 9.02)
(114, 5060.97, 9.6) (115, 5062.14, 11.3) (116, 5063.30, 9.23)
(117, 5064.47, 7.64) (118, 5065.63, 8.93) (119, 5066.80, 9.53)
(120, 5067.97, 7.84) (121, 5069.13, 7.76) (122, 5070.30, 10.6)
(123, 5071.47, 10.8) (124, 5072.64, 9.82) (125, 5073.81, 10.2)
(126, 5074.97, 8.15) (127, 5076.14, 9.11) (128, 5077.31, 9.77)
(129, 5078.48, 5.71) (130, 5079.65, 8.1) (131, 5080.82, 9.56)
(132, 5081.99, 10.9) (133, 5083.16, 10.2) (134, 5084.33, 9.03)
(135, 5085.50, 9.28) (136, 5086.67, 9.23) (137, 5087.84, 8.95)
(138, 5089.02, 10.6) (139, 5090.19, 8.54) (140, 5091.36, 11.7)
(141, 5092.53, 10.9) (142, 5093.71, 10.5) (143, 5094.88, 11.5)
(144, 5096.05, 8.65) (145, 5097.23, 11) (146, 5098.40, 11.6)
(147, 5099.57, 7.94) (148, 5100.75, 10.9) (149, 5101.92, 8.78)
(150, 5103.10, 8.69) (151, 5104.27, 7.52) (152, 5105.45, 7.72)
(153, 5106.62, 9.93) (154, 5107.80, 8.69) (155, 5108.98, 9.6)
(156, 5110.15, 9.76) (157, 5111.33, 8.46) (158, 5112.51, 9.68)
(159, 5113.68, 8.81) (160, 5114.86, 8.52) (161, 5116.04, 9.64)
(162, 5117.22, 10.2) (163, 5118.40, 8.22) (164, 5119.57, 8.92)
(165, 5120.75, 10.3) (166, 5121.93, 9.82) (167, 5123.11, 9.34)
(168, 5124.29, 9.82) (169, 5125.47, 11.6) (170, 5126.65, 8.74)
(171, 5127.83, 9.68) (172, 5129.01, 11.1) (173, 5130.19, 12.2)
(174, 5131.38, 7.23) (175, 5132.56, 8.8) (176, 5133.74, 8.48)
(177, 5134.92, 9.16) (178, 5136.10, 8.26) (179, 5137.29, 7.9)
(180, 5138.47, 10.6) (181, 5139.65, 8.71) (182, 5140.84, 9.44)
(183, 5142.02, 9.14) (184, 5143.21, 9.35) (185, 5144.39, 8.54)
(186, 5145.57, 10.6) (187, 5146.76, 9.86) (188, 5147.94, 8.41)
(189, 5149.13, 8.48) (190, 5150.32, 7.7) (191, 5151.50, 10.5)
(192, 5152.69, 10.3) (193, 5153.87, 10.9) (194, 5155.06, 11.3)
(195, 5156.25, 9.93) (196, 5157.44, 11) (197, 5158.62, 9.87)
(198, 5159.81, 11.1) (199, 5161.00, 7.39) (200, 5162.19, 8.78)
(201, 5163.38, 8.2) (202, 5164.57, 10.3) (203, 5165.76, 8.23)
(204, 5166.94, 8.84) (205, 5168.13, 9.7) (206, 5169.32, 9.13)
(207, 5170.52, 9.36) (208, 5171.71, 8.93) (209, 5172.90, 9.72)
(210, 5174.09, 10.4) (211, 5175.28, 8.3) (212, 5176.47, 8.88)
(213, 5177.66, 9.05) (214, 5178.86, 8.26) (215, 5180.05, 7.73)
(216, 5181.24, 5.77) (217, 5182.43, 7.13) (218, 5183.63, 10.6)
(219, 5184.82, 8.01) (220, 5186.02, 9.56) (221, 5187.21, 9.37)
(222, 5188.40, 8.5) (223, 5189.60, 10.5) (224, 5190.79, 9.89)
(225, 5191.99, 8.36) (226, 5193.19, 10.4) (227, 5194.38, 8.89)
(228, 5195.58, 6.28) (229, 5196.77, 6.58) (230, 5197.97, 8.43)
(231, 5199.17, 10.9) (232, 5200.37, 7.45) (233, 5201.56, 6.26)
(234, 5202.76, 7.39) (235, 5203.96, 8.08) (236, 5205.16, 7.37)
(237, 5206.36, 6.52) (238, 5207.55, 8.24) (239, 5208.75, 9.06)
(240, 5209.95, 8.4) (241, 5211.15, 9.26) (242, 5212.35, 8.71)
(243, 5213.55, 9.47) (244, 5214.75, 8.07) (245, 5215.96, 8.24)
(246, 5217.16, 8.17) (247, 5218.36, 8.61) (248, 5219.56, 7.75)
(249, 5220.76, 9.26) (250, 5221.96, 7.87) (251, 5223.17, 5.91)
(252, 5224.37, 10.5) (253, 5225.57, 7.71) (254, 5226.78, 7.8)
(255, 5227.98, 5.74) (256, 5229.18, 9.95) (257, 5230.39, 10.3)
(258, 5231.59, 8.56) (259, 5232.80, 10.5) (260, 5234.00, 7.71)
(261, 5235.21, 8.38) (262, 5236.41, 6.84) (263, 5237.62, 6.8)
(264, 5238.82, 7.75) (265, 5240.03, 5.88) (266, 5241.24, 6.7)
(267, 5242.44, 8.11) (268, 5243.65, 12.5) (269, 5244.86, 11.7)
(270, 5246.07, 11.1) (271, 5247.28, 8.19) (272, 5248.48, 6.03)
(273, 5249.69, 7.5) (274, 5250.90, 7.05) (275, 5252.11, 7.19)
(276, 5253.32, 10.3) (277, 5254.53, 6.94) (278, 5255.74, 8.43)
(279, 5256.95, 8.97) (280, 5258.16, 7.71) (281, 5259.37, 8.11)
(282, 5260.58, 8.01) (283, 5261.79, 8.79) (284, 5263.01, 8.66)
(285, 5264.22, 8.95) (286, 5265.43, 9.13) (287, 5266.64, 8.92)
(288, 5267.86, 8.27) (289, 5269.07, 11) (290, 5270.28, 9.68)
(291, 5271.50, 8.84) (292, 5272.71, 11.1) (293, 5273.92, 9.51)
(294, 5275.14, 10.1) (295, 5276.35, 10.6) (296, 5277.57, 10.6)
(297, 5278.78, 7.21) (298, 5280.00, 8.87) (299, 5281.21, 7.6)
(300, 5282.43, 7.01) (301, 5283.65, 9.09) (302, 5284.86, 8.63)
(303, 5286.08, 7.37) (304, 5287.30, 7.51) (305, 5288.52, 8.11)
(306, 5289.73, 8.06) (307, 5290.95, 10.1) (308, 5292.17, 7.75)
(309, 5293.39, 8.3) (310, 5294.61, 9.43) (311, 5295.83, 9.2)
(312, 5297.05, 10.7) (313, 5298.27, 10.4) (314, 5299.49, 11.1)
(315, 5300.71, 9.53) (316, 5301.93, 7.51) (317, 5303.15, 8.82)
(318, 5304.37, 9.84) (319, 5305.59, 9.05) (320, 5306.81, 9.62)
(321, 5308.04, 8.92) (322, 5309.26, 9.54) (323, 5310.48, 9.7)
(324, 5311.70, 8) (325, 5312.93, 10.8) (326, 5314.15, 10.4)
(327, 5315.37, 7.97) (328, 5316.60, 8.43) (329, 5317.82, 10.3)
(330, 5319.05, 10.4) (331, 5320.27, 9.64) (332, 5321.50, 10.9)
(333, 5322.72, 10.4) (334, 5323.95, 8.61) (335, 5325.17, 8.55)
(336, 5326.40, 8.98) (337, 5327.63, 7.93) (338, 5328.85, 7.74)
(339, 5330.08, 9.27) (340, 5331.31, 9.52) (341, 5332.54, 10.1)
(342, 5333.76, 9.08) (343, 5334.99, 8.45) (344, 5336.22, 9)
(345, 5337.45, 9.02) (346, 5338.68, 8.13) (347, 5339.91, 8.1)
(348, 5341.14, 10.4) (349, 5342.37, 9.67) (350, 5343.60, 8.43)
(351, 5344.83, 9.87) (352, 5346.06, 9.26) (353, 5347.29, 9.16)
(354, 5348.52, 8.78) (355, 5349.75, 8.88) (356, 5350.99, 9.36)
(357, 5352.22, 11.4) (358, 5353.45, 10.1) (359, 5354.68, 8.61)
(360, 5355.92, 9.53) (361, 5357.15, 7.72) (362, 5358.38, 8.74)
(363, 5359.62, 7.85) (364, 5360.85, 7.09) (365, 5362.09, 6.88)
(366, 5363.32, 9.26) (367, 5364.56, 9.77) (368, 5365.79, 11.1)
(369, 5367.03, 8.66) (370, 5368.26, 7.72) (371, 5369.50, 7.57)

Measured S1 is 0.02 mag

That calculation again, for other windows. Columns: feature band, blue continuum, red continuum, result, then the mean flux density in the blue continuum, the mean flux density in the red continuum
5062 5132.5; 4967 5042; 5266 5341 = -0.05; 9.03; 9.14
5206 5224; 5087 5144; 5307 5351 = 0.13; 9.49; 9.21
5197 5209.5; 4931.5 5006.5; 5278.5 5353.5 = 0.12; 8.39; 9.1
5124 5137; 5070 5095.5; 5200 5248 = -0.03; 9.68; 8.32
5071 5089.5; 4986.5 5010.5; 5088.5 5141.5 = 0.01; 9.1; 9.51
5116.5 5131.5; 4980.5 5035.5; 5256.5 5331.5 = -0.09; 9.11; 9.09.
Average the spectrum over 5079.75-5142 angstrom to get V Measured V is 9.51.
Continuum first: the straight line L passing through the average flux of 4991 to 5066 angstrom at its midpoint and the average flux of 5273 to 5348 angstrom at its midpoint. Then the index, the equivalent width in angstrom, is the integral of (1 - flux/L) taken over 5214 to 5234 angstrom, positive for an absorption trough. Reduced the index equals 1.7 angstrom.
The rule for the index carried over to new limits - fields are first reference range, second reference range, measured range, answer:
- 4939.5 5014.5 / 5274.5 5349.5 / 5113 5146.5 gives -2.6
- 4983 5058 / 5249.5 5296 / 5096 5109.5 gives -0.3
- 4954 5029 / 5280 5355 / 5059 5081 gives -0.5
